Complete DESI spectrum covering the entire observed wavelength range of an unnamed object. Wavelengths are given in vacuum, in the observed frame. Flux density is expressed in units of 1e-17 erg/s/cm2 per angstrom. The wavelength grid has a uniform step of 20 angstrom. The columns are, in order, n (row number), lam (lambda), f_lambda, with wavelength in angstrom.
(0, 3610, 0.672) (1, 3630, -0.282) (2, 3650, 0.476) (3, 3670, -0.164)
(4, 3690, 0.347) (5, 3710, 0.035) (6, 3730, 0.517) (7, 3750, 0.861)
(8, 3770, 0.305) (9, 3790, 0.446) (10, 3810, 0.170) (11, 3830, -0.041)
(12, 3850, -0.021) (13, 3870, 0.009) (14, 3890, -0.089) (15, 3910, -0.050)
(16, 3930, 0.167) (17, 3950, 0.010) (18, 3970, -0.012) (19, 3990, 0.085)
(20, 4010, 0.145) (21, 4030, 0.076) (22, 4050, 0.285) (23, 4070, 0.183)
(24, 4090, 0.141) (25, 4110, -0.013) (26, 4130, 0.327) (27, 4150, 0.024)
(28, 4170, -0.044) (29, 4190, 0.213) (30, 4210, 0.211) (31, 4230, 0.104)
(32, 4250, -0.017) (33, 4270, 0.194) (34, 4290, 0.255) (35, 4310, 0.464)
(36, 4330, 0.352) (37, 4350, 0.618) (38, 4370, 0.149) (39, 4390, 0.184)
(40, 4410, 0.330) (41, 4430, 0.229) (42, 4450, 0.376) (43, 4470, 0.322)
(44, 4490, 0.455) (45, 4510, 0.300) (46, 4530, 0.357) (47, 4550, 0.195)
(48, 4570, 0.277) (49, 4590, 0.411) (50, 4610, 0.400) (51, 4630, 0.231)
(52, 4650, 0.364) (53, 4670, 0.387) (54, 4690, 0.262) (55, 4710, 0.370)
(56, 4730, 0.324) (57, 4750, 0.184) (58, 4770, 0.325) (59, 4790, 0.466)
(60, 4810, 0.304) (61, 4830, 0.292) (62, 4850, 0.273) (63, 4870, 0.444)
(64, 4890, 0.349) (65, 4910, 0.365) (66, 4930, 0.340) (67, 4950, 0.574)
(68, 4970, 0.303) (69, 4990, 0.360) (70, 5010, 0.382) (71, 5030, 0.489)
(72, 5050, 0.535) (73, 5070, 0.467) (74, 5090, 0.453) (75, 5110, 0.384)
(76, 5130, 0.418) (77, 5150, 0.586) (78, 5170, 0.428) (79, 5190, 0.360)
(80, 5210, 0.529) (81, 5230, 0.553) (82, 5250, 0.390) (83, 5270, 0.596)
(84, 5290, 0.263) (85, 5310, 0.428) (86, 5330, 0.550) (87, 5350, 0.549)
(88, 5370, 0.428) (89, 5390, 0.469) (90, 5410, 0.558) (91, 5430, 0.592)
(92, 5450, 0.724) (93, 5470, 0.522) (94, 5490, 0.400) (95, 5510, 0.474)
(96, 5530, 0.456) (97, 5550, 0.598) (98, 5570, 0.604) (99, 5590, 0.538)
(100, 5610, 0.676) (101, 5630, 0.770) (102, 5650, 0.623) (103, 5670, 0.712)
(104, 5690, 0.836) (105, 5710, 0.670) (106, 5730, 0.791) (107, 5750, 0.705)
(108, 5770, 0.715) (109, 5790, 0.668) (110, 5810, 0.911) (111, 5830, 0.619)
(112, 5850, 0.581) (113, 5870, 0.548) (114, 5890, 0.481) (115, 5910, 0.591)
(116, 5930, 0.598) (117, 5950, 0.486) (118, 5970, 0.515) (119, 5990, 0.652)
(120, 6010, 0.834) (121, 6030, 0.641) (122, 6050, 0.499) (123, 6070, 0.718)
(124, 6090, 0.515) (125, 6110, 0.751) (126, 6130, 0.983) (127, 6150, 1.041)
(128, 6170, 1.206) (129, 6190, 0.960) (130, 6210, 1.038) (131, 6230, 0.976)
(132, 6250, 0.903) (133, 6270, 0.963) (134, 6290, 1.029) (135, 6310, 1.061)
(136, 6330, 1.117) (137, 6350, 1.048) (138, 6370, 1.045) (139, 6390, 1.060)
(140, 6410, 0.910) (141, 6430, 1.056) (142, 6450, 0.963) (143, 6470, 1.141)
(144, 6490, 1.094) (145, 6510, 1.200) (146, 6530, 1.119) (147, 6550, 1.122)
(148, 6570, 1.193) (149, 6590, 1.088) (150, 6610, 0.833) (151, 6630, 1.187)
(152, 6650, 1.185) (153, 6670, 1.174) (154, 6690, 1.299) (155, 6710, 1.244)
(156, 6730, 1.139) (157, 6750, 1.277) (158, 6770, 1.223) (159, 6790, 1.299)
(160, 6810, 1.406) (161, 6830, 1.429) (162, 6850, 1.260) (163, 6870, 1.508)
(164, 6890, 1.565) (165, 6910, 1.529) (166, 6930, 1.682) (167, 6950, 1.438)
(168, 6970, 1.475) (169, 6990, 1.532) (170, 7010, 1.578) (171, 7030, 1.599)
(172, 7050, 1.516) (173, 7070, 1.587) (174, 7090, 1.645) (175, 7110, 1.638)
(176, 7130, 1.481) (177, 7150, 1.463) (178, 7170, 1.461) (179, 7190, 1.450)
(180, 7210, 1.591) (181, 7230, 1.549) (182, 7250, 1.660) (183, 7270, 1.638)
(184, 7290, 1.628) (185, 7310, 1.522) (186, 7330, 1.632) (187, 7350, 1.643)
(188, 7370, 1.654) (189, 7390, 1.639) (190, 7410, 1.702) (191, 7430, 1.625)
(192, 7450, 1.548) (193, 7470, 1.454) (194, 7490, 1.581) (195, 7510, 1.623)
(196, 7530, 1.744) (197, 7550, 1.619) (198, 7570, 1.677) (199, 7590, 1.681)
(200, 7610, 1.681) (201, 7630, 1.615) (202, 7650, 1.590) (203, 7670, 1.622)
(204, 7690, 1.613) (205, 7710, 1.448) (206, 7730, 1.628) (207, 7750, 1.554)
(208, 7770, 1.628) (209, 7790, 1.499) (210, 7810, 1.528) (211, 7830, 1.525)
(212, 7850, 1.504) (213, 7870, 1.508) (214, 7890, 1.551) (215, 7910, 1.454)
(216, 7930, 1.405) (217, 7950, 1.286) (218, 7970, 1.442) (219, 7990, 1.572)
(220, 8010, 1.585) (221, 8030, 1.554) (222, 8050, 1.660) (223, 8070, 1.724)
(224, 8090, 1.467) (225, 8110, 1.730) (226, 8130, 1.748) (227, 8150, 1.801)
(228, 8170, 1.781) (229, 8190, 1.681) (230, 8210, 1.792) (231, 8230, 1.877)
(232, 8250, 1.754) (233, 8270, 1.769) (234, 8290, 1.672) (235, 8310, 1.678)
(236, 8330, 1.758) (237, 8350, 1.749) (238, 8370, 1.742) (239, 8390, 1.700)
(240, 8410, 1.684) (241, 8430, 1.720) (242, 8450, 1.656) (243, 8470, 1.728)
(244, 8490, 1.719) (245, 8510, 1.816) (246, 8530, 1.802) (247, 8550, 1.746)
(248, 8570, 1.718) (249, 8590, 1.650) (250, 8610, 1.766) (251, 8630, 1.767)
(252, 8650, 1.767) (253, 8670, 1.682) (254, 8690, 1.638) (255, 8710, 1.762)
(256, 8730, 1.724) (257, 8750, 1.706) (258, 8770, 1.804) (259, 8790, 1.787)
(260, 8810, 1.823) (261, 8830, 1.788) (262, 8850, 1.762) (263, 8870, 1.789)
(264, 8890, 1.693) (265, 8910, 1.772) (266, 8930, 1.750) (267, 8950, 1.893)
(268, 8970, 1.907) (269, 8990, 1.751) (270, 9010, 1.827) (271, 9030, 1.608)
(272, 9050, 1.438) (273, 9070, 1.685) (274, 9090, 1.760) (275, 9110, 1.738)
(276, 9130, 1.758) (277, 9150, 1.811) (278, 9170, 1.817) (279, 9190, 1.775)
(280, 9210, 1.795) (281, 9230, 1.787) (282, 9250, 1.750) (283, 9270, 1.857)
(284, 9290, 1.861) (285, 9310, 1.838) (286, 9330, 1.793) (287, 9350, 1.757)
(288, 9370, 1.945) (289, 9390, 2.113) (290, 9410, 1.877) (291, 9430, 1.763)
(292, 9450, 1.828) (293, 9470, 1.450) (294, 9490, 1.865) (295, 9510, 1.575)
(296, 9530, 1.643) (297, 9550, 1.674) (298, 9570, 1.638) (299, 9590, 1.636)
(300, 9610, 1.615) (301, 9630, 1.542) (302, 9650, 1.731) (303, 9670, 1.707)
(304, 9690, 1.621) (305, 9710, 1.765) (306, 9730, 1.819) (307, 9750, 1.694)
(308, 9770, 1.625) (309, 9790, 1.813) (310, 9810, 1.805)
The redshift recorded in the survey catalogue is 0.54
